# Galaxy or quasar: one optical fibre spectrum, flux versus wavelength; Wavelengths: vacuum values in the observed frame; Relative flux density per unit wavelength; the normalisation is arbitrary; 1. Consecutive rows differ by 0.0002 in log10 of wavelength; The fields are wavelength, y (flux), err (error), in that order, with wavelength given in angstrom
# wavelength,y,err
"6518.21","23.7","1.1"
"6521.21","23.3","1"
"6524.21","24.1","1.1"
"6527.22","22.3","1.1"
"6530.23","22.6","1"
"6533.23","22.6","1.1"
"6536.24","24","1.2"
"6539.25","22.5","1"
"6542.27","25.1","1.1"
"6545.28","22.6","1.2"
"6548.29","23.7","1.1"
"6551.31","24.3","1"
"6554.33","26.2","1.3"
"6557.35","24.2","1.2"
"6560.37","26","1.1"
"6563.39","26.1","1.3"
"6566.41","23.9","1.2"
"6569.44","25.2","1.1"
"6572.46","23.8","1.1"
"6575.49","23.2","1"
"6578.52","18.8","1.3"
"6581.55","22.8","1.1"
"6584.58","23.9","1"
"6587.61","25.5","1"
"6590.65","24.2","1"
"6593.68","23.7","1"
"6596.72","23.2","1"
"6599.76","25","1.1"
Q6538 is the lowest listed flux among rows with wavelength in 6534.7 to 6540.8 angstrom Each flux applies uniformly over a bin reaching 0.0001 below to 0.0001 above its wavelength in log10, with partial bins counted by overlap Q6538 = 22.5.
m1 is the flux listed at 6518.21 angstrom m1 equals 23.7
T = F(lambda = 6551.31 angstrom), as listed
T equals 24.3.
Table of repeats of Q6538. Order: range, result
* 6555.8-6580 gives 18.8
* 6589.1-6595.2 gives 23.7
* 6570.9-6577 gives 23.2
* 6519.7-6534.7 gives 22.3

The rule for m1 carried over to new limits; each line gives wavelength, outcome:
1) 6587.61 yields 25.5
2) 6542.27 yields 25.1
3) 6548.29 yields 23.7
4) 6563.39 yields 26.1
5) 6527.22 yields 22.3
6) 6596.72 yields 23.2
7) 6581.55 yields 22.8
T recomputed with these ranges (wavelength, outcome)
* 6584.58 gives 23.9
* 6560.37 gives 26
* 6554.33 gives 26.2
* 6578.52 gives 18.8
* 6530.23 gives 22.6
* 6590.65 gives 24.2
